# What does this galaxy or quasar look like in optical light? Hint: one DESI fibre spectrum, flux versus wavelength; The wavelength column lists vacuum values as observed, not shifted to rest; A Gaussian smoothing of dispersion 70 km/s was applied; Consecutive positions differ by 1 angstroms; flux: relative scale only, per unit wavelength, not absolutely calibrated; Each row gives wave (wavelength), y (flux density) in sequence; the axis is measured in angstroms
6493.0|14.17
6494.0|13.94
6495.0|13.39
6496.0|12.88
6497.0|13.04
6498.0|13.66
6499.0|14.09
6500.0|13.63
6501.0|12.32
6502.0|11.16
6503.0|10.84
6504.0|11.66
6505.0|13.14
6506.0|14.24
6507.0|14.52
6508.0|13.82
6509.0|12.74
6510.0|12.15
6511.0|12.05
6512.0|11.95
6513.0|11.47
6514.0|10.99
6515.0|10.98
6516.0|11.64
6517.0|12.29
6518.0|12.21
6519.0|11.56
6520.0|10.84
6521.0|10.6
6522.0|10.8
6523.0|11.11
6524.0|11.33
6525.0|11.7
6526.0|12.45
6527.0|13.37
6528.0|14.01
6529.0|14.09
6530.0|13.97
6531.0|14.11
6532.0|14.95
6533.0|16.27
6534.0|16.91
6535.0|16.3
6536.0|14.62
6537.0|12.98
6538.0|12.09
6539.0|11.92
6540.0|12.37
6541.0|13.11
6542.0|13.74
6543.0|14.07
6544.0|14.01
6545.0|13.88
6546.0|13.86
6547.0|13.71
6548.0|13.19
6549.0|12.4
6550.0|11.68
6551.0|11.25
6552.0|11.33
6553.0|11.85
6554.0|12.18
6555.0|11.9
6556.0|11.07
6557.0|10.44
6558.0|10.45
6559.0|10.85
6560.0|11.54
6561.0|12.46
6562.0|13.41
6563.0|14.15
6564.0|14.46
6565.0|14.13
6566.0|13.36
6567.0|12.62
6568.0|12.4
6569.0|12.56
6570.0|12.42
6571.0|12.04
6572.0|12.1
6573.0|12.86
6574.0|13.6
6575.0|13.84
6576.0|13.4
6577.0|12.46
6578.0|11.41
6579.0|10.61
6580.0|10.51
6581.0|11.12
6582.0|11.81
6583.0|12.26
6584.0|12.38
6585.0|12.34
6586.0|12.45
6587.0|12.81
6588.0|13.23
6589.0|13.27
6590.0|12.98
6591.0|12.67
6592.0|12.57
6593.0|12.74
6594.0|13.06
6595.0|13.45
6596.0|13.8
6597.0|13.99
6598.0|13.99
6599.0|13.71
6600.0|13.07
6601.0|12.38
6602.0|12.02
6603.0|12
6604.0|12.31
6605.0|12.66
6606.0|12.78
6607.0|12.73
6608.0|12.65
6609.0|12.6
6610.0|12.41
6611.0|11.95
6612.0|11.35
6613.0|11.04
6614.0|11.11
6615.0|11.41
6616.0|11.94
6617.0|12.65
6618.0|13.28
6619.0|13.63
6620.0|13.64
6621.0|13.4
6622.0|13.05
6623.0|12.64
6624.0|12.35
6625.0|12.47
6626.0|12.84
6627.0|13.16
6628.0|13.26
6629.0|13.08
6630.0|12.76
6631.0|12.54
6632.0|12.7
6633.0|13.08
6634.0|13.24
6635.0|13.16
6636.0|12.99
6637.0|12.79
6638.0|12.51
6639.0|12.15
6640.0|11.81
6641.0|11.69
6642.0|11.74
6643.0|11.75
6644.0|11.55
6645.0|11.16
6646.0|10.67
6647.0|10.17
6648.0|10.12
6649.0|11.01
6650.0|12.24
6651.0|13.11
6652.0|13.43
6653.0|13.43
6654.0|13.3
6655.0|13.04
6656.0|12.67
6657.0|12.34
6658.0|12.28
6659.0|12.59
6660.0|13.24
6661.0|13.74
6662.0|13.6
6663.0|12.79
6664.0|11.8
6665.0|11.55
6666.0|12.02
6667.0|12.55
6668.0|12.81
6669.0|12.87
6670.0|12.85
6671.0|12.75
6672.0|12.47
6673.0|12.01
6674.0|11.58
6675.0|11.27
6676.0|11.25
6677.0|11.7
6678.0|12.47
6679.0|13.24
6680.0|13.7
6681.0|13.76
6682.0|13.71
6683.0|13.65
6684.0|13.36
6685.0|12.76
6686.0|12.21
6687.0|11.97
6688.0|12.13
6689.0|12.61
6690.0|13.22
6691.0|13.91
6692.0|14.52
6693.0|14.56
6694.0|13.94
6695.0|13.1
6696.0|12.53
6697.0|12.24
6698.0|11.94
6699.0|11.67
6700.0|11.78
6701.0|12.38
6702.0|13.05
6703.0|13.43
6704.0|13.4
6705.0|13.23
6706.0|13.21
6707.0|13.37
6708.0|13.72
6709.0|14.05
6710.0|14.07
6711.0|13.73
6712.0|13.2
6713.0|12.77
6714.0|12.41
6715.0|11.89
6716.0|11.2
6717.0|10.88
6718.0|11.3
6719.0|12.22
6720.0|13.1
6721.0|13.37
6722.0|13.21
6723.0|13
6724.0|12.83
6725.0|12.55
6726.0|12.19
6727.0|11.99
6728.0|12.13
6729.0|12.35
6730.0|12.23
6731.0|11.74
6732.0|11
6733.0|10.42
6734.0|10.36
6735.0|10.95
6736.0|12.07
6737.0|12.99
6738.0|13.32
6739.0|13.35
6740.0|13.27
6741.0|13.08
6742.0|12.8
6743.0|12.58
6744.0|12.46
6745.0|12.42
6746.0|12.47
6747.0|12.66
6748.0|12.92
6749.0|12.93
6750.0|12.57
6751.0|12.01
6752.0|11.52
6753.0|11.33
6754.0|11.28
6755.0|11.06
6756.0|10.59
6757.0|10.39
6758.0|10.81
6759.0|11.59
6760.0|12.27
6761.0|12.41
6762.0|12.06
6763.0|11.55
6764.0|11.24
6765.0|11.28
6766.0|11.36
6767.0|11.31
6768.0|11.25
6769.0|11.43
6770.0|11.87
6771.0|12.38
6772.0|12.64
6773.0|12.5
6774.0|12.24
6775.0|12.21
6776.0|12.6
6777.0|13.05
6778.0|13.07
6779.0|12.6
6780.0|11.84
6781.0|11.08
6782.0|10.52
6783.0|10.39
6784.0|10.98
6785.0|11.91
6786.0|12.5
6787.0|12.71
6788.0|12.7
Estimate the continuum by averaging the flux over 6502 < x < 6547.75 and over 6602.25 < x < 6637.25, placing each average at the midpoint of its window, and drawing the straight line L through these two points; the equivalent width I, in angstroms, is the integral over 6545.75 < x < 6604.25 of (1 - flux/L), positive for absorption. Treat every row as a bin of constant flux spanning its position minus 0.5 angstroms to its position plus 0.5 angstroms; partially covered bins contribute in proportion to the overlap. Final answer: 1.05 angstroms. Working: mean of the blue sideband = 12.9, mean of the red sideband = 12.6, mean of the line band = 12.5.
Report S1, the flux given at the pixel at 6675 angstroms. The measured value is 11.27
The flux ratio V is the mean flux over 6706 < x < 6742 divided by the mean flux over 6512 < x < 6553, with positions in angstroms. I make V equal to 0.97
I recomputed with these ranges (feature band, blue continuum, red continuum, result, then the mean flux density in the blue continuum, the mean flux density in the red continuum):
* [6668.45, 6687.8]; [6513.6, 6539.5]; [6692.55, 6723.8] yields 0.4 angstroms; 12.9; 12.8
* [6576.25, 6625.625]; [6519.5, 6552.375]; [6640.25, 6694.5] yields 1.2 angstroms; 13.1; 12.5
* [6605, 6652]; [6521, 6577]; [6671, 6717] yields 2.0 angstroms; 12.9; 12.8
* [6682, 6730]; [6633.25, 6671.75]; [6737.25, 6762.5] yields -2.2 angstroms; 12.4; 12.2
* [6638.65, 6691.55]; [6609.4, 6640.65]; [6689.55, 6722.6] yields 1.4 angstroms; 12.6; 12.9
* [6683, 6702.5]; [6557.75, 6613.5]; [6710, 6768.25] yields -1.0 angstroms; 12.6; 12.1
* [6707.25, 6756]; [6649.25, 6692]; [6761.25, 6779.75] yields -0.2 angstroms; 12.7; 12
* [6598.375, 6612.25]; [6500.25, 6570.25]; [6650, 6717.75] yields 0.2 angstroms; 12.7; 12.8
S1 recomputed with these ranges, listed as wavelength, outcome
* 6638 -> 12.51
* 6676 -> 11.25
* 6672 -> 12.47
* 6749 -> 12.93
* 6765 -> 11.28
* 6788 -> 12.7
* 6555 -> 11.9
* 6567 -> 12.62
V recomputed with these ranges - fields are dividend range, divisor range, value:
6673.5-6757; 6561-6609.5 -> 0.98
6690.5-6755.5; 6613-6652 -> 1.02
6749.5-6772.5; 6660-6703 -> 0.91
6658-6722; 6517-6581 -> 1.00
